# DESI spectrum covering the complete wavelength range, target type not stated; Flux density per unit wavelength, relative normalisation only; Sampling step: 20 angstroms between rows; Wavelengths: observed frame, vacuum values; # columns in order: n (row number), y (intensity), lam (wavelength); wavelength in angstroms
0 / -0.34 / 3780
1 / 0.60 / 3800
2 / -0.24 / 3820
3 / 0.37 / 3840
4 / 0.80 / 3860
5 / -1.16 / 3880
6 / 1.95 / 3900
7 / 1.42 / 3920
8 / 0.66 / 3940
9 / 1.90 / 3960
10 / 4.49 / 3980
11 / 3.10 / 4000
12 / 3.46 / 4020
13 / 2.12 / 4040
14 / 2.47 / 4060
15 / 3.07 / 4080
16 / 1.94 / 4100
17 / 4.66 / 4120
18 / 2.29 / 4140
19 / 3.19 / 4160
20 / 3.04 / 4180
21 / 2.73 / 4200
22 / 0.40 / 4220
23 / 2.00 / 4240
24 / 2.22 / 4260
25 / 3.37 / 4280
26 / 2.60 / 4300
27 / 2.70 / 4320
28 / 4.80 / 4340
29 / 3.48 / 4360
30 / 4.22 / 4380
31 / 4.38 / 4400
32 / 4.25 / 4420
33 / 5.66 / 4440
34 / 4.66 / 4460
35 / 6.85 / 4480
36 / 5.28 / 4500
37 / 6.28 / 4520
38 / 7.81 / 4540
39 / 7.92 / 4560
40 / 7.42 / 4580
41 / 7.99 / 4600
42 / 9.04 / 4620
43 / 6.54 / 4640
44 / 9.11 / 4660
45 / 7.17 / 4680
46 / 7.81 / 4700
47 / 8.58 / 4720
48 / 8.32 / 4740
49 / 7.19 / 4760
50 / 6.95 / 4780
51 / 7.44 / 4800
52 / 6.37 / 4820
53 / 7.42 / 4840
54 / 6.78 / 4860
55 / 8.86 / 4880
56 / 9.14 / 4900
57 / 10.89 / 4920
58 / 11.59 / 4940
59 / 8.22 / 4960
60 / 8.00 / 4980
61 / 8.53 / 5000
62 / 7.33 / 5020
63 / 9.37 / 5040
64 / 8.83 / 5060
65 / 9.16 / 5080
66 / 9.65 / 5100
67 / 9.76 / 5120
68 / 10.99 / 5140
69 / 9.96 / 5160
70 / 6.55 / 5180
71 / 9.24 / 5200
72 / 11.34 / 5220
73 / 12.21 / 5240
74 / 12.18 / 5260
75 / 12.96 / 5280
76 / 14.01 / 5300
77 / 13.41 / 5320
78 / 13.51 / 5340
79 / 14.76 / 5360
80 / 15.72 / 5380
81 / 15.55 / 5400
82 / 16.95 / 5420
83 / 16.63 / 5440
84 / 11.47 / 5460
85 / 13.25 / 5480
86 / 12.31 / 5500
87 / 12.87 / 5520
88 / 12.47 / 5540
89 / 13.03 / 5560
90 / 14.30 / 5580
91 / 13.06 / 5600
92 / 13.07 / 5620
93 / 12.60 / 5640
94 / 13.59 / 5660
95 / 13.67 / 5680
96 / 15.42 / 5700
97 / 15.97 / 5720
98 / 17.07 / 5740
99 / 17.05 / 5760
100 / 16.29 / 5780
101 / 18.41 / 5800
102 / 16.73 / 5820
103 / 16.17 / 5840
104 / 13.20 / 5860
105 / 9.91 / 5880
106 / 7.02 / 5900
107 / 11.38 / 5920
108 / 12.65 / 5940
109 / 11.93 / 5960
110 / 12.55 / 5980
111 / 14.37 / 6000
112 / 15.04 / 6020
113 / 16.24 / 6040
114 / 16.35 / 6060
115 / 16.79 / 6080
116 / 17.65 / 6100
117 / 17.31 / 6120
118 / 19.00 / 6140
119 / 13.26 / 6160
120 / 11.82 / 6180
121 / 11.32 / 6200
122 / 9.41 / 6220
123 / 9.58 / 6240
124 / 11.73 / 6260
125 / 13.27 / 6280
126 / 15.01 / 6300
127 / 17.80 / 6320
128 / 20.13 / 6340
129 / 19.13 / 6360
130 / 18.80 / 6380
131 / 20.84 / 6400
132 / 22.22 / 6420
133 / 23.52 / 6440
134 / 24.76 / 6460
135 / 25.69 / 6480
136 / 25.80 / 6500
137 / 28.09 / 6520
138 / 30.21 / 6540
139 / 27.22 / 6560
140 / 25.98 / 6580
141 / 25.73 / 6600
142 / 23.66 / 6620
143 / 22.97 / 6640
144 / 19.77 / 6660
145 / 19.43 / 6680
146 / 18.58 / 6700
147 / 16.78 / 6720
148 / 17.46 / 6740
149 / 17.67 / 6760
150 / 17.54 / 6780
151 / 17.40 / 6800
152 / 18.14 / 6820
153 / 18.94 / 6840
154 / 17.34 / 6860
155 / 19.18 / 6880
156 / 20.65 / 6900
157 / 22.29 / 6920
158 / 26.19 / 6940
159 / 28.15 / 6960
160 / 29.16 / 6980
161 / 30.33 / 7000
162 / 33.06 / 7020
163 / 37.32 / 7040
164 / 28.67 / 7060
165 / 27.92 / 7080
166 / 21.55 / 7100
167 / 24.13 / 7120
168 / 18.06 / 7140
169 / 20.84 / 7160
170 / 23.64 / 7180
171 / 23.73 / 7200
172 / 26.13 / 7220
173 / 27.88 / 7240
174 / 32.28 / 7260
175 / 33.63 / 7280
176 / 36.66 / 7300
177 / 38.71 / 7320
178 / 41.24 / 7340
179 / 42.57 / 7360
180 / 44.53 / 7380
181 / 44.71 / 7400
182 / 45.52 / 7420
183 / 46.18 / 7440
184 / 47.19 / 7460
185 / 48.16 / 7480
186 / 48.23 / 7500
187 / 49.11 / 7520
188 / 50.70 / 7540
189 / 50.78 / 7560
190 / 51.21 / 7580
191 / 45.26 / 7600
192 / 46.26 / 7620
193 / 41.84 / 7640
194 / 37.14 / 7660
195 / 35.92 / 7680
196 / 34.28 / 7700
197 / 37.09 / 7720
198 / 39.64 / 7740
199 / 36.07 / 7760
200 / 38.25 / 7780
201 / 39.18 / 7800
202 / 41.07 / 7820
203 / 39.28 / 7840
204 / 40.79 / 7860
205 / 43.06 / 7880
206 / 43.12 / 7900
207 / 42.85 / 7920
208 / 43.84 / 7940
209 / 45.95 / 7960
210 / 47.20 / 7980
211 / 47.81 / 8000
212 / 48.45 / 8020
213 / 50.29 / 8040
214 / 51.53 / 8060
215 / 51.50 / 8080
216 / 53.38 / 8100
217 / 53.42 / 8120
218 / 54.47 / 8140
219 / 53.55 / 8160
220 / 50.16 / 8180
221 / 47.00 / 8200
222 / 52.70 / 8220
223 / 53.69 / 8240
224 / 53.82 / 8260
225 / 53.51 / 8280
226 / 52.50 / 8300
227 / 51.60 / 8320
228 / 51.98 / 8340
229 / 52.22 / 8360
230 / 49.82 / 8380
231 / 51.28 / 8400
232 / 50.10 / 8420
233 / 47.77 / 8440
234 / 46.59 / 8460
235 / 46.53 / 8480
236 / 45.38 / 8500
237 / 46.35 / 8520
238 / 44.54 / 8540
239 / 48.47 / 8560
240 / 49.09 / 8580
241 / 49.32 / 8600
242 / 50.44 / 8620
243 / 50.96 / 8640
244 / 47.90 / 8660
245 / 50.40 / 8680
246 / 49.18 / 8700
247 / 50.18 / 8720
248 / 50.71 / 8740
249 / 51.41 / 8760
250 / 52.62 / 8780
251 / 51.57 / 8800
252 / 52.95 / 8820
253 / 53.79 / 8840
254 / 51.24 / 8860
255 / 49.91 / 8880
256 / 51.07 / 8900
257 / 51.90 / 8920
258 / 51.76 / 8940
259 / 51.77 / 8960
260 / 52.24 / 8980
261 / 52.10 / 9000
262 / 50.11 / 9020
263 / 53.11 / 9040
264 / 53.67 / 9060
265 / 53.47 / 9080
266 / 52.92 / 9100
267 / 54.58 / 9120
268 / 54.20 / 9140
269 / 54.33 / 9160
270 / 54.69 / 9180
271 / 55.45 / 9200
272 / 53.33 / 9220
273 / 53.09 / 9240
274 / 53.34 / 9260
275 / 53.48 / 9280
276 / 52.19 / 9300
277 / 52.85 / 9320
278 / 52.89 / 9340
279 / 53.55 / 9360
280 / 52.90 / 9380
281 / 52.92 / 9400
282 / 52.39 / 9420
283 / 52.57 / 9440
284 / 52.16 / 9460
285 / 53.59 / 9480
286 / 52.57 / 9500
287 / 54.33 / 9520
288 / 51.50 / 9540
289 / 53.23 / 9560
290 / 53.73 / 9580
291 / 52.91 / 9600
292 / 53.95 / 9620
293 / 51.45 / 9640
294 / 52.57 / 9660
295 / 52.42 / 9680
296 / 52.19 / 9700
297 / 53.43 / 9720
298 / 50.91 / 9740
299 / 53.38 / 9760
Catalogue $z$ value 0.000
